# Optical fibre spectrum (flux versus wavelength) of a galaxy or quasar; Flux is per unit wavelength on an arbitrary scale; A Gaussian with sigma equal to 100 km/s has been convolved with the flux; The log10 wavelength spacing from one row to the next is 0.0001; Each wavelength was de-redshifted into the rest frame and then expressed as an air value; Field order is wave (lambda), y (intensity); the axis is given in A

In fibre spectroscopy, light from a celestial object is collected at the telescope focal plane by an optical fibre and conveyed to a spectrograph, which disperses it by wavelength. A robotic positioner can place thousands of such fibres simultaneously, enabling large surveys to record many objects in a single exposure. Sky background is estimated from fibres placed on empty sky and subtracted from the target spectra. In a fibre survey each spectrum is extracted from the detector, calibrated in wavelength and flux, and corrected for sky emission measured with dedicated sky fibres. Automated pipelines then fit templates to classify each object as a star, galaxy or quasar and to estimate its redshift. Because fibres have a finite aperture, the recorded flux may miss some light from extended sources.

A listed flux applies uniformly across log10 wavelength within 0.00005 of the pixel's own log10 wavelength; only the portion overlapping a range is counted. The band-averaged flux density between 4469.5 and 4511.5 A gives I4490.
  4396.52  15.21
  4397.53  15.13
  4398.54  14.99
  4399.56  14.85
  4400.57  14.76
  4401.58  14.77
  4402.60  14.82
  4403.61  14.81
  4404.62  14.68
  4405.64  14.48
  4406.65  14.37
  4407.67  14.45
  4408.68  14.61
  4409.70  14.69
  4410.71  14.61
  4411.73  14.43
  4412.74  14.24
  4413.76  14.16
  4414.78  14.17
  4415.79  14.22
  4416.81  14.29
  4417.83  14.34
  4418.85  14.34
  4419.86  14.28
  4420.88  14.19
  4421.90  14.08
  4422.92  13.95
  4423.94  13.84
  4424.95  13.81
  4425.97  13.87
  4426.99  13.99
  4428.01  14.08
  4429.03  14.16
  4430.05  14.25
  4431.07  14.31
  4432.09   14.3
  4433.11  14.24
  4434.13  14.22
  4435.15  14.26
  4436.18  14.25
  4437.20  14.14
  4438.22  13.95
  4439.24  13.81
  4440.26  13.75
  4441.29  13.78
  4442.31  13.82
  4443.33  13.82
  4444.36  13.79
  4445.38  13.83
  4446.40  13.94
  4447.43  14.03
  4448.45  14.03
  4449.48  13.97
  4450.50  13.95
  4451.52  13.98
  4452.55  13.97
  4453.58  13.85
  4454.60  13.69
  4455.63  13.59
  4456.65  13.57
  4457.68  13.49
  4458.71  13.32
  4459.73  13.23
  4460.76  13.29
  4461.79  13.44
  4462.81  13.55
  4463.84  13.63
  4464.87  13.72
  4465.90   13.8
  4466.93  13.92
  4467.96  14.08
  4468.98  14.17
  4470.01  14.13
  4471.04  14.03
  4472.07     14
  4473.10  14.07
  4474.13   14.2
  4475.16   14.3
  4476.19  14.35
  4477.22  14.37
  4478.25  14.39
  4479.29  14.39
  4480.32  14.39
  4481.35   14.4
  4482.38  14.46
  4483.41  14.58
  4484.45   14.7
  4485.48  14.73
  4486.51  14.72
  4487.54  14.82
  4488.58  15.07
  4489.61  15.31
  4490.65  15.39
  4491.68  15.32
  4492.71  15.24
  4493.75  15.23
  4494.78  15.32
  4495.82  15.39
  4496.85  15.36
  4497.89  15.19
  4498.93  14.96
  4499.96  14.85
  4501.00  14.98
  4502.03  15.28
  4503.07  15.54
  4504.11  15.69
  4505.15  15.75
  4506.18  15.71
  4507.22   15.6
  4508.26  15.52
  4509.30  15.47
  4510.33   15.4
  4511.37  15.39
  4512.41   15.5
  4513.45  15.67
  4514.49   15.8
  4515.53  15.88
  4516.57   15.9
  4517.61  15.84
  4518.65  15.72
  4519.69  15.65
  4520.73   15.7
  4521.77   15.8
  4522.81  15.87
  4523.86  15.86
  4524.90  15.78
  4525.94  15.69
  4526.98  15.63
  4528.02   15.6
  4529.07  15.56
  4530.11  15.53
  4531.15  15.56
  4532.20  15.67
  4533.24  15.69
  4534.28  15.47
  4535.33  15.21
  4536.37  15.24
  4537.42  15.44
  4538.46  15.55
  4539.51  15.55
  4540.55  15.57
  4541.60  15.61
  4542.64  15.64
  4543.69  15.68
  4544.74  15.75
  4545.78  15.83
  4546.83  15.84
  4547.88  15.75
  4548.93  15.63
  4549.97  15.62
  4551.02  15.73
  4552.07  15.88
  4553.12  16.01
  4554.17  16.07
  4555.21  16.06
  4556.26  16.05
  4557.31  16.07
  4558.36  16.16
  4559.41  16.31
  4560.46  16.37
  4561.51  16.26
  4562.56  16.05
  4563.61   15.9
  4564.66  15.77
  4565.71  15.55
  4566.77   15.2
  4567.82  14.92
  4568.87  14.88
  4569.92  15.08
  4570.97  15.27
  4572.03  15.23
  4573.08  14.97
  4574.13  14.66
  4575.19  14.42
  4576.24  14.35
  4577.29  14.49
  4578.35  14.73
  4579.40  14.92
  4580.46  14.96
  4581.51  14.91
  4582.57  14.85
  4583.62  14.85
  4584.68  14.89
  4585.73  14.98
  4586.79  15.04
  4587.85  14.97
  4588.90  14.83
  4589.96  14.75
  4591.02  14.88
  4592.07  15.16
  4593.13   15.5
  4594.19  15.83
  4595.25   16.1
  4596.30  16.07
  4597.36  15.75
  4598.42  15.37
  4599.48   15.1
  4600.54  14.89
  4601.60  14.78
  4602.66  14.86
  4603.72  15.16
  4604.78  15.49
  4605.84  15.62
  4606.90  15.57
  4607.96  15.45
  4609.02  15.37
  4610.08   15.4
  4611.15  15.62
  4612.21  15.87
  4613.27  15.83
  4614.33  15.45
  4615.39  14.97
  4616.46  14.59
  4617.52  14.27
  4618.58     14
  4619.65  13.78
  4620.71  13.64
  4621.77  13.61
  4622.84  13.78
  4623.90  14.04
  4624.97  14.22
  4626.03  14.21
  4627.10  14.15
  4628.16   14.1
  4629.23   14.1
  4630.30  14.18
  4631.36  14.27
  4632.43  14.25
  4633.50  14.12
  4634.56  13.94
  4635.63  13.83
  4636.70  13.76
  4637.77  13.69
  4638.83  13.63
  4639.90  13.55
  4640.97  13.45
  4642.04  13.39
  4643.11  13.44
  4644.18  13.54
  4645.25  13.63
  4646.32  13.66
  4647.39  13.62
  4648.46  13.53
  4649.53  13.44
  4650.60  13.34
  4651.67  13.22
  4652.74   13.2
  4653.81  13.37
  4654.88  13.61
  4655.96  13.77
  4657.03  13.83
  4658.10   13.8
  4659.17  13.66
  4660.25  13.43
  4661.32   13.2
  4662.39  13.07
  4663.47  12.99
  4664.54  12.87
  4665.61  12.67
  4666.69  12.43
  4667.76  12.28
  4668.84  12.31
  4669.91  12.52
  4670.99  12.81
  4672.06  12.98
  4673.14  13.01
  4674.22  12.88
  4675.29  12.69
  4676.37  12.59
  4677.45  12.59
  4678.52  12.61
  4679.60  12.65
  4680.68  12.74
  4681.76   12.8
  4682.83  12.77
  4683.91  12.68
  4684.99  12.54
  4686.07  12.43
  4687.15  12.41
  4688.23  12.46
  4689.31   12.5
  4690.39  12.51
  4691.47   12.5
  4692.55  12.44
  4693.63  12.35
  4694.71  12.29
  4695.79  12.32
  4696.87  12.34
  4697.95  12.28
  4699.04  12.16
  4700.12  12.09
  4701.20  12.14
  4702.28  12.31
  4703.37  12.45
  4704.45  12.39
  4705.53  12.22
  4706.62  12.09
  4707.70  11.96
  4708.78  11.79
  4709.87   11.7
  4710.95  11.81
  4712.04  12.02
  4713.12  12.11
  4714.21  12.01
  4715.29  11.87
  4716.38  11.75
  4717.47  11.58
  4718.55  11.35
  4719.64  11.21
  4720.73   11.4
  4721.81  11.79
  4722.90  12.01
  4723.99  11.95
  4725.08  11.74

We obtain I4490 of 14.9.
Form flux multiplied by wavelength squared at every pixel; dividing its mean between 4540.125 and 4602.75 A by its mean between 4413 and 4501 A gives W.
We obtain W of 1.14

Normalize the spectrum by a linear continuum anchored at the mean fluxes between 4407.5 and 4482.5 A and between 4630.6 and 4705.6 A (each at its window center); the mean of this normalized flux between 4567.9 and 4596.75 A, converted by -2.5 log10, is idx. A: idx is -0.12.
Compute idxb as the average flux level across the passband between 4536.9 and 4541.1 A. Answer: 15.5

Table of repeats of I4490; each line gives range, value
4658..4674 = 12.9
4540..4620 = 15.3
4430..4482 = 14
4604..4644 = 14.4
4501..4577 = 15.6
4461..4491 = 14.3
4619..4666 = 13.7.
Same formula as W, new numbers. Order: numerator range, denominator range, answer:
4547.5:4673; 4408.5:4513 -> 1.08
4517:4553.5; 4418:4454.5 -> 1.17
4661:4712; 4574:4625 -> 0.87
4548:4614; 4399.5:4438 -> 1.15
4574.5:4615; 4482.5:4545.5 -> 1.02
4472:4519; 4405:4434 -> 1.10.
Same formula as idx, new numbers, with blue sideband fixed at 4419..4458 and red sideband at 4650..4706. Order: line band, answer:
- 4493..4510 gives -0.13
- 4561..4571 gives -0.16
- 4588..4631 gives -0.14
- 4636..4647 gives -0.05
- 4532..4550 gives -0.16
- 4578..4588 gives -0.13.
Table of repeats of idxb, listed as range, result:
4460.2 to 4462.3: 13.3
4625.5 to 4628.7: 14.1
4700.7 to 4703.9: 12.3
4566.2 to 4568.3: 15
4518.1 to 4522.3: 15.7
